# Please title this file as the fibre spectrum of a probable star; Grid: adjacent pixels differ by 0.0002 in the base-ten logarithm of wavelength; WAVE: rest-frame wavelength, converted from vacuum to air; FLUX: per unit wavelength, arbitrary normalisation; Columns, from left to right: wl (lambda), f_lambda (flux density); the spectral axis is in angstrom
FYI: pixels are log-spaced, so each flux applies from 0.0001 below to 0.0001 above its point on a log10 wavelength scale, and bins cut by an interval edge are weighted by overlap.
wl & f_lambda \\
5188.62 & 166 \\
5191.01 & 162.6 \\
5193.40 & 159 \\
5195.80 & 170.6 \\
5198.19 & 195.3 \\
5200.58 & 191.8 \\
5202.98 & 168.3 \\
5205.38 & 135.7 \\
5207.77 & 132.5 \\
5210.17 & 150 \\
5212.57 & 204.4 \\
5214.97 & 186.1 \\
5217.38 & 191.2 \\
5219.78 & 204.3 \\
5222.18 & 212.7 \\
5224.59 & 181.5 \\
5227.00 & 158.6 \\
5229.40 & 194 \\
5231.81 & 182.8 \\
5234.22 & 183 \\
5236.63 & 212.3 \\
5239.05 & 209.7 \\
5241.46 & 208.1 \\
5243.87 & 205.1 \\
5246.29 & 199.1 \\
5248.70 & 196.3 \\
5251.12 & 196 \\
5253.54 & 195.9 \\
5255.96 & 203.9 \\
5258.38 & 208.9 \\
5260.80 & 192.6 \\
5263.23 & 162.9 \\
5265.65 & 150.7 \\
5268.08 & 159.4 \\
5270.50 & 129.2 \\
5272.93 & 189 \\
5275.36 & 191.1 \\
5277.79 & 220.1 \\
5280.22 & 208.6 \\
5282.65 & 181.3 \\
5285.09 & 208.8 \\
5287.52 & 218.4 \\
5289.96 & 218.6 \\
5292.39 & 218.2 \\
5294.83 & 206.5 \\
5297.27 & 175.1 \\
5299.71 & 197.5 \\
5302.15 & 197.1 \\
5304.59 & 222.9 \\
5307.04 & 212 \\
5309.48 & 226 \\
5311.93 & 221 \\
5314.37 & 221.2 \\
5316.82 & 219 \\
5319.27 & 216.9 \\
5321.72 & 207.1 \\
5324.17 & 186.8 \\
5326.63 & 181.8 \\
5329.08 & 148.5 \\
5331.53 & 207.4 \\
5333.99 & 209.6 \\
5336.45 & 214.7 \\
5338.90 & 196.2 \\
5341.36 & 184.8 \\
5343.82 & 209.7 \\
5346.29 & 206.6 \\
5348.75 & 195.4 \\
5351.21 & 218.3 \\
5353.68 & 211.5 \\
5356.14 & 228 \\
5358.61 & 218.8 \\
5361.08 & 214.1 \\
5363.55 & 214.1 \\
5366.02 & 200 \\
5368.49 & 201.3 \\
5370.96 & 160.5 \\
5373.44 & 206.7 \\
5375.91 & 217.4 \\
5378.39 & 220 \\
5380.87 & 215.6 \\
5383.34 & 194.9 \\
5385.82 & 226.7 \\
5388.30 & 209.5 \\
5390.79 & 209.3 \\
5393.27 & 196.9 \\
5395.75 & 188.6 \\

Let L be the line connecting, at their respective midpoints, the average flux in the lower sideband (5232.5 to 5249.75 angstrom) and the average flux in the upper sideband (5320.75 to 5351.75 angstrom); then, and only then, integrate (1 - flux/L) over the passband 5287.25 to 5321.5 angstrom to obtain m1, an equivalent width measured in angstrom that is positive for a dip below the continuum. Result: -2.3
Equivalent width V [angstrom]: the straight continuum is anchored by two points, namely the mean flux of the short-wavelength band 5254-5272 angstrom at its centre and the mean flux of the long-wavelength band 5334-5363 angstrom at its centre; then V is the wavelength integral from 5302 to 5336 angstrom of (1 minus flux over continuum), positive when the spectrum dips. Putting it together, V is -1.6 angstrom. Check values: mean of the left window 174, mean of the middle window 206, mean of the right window 209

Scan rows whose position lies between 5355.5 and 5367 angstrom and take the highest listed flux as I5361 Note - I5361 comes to 228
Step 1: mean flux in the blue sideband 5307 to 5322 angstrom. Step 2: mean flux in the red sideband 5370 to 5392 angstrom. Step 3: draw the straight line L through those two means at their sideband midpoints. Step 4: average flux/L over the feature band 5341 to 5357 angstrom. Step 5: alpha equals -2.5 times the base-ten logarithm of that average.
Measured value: 0.02 mag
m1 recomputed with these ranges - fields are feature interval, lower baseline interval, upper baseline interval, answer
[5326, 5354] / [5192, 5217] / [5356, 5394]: 0.2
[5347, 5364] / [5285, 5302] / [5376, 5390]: -0.2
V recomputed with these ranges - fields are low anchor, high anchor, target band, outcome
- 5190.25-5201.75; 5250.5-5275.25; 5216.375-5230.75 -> -1.04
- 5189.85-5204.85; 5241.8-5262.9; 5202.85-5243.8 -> 0.22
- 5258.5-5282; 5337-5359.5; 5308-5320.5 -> -1.61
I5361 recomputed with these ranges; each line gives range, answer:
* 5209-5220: 204.4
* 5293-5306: 222.9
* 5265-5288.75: 220.1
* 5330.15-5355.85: 218.3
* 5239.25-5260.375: 208.9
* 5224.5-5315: 226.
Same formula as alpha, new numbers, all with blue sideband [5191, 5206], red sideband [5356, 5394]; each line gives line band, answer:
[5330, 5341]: -0.02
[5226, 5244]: -0.09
